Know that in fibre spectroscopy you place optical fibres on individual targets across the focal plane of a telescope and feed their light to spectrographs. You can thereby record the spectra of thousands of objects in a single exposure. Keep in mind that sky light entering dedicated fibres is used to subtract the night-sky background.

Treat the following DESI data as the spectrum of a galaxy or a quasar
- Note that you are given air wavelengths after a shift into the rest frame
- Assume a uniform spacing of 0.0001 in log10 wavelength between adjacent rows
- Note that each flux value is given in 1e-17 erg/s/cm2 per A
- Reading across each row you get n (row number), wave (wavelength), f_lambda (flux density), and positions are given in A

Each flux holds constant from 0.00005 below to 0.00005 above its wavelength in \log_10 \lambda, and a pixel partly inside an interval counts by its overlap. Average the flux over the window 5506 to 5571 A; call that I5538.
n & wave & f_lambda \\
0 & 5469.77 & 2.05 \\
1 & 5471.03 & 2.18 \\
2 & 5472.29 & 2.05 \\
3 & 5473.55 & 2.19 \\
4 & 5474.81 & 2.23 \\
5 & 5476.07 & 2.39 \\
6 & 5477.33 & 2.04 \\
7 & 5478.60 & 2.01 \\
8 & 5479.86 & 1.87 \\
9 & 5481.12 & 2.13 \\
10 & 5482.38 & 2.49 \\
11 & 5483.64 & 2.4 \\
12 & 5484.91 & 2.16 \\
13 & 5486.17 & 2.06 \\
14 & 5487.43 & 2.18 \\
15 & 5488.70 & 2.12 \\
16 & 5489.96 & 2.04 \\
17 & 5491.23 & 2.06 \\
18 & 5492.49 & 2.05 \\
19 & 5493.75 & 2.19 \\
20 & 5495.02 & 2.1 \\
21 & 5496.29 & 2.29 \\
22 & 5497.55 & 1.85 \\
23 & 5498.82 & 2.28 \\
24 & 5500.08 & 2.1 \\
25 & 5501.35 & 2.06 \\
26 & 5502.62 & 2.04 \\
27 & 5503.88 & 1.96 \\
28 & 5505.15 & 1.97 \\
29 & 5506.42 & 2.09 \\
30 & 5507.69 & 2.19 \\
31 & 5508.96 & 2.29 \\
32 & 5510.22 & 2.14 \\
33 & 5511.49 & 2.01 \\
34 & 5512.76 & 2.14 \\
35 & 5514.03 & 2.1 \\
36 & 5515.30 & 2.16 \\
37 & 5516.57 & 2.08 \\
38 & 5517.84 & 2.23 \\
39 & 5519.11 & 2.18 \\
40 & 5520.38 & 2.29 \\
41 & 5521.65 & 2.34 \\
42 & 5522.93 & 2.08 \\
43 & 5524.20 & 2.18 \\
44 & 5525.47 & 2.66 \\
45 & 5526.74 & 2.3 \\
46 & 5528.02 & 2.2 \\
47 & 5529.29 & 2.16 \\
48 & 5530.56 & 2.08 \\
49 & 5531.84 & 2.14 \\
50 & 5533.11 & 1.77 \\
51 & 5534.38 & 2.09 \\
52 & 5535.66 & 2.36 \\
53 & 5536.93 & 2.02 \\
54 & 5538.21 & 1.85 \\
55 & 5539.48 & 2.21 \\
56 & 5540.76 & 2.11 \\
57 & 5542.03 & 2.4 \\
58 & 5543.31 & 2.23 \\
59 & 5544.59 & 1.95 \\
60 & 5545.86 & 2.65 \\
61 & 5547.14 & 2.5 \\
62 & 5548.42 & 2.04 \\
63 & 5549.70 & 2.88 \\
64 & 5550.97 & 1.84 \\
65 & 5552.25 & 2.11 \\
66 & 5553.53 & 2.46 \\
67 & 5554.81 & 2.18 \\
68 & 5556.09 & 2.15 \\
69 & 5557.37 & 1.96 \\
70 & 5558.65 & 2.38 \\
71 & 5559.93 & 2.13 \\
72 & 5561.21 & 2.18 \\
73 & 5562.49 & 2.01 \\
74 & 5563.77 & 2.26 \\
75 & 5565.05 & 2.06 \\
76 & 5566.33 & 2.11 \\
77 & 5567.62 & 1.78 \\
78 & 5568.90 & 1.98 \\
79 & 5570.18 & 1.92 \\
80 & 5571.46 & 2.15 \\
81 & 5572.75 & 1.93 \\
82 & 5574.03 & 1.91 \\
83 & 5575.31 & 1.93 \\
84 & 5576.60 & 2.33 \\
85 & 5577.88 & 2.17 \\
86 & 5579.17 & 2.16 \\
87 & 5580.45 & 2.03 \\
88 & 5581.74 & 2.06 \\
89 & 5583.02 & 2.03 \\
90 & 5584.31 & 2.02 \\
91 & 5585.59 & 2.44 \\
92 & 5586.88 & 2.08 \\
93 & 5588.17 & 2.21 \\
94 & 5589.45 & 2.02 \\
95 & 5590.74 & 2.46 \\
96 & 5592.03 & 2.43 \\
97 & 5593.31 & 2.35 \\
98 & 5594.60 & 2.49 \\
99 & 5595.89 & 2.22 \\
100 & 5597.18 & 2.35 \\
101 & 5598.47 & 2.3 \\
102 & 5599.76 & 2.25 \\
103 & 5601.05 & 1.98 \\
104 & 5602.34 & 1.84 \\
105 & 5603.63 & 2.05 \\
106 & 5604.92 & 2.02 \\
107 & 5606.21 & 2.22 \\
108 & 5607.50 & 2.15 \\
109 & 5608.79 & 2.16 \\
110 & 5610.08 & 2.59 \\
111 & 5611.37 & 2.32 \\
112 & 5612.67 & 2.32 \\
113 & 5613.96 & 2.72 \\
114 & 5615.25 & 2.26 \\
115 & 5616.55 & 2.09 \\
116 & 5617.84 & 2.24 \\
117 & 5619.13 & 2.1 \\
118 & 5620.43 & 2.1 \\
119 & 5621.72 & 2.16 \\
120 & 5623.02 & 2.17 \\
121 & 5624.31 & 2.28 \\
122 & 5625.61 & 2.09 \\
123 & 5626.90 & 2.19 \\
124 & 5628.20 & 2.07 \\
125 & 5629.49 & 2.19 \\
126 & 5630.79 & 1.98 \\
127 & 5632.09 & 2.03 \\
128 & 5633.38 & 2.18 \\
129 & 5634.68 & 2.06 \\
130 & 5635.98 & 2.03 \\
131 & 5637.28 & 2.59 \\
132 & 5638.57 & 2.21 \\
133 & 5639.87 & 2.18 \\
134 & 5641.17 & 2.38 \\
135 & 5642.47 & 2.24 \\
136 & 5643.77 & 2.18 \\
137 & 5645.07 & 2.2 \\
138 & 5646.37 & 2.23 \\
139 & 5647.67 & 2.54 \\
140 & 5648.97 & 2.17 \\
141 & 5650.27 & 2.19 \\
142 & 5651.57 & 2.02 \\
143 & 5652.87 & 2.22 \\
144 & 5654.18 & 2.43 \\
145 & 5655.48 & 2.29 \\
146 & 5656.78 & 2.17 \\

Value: 2.17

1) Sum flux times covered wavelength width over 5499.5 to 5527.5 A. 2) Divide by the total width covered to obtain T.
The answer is 2.16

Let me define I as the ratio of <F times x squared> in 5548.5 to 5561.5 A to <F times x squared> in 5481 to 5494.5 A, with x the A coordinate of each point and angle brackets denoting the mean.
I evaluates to 1.0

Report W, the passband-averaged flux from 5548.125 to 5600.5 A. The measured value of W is 2.17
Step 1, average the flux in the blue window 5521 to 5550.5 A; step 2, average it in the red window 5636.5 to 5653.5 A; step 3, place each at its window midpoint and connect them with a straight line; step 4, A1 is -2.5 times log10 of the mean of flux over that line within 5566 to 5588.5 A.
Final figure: 0.09 mag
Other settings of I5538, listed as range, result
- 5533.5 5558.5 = 2.21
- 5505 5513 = 2.13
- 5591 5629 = 2.23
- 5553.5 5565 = 2.17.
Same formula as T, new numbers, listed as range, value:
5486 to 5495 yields 2.1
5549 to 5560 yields 2.24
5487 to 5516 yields 2.1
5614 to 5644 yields 2.18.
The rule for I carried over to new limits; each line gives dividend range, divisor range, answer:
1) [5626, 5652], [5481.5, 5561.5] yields 1.05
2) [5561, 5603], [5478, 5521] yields 1.03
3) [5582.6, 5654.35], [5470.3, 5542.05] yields 1.07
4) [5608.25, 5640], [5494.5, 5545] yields 1.07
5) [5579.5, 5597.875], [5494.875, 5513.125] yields 1.09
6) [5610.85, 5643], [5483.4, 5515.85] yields 1.09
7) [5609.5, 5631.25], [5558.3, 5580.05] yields 1.09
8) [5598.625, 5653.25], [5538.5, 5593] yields 1.04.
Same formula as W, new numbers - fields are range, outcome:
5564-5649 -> 2.18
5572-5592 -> 2.13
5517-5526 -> 2.27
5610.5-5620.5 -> 2.28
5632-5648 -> 2.24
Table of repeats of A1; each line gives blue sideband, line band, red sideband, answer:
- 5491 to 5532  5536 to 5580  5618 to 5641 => 0.00 mag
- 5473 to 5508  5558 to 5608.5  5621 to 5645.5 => 0.01 mag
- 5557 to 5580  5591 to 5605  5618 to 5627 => -0.05 mag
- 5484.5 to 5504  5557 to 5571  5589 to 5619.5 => 0.06 mag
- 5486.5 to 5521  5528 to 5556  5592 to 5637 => -0.02 mag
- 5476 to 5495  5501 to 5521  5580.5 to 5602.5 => 0.02 mag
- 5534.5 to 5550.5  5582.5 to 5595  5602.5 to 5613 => -0.01 mag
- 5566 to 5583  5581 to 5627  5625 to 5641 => -0.06 mag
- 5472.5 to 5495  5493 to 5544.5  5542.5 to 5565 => 0.02 mag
